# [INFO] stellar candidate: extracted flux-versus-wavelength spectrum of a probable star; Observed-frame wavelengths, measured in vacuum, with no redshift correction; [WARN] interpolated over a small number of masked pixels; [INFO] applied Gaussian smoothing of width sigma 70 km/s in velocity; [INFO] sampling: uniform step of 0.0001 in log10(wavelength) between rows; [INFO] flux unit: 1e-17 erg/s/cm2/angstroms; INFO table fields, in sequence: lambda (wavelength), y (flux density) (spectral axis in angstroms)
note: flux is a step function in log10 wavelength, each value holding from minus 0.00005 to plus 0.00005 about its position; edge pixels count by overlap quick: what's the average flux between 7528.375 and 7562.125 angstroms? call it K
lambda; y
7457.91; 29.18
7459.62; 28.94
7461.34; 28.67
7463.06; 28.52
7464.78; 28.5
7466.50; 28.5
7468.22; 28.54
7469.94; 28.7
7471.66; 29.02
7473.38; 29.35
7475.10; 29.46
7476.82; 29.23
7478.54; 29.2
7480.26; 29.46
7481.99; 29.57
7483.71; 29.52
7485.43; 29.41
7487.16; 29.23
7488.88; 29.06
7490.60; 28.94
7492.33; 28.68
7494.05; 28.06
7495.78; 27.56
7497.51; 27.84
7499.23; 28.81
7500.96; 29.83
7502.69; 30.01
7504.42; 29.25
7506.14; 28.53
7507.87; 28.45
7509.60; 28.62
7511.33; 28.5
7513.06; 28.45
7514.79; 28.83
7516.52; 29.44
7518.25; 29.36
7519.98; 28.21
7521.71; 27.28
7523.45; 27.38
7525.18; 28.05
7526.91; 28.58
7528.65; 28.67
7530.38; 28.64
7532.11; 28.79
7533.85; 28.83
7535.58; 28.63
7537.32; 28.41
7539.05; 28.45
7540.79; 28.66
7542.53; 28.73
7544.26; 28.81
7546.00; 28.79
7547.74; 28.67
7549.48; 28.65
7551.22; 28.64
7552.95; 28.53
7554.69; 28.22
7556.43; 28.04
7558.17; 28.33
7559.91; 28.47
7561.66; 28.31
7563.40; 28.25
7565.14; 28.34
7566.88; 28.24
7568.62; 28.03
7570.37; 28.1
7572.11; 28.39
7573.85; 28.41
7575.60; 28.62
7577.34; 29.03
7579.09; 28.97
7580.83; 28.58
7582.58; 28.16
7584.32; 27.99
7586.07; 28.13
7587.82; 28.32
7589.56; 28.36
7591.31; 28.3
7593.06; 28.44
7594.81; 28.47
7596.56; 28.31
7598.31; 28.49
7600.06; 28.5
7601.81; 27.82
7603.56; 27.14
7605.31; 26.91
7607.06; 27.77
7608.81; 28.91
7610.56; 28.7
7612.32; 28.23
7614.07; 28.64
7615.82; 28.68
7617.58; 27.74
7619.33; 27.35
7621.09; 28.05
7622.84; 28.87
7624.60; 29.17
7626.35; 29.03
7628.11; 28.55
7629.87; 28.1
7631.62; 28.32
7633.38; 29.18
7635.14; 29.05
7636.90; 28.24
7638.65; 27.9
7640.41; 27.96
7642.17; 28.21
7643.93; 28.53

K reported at 28.6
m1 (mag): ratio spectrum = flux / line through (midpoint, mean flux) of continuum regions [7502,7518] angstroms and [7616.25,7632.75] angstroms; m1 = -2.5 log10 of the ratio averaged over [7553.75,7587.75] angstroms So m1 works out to 0.011 mag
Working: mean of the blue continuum 28.9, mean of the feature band 28.3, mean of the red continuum 28.4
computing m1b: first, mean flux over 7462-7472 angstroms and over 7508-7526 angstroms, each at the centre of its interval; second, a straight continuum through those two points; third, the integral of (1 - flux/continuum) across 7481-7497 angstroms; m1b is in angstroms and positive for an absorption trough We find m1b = -0.2 angstroms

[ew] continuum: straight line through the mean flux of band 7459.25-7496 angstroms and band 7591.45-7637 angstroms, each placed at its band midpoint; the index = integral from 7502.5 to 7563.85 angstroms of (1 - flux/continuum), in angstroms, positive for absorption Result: 0.3 angstroms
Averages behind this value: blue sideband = 28.9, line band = 28.6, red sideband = 28.3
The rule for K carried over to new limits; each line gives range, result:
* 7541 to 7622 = 28.3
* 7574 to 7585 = 28.6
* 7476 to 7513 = 28.9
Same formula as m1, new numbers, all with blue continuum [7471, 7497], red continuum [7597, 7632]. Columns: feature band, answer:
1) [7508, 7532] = 0.013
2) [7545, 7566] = 0.007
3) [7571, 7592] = 0.000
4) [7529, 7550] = 0.001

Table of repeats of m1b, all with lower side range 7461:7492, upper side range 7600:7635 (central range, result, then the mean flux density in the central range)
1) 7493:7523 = 0.26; 28.6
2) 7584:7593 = 0.06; 28.2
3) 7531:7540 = 0.03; 28.6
